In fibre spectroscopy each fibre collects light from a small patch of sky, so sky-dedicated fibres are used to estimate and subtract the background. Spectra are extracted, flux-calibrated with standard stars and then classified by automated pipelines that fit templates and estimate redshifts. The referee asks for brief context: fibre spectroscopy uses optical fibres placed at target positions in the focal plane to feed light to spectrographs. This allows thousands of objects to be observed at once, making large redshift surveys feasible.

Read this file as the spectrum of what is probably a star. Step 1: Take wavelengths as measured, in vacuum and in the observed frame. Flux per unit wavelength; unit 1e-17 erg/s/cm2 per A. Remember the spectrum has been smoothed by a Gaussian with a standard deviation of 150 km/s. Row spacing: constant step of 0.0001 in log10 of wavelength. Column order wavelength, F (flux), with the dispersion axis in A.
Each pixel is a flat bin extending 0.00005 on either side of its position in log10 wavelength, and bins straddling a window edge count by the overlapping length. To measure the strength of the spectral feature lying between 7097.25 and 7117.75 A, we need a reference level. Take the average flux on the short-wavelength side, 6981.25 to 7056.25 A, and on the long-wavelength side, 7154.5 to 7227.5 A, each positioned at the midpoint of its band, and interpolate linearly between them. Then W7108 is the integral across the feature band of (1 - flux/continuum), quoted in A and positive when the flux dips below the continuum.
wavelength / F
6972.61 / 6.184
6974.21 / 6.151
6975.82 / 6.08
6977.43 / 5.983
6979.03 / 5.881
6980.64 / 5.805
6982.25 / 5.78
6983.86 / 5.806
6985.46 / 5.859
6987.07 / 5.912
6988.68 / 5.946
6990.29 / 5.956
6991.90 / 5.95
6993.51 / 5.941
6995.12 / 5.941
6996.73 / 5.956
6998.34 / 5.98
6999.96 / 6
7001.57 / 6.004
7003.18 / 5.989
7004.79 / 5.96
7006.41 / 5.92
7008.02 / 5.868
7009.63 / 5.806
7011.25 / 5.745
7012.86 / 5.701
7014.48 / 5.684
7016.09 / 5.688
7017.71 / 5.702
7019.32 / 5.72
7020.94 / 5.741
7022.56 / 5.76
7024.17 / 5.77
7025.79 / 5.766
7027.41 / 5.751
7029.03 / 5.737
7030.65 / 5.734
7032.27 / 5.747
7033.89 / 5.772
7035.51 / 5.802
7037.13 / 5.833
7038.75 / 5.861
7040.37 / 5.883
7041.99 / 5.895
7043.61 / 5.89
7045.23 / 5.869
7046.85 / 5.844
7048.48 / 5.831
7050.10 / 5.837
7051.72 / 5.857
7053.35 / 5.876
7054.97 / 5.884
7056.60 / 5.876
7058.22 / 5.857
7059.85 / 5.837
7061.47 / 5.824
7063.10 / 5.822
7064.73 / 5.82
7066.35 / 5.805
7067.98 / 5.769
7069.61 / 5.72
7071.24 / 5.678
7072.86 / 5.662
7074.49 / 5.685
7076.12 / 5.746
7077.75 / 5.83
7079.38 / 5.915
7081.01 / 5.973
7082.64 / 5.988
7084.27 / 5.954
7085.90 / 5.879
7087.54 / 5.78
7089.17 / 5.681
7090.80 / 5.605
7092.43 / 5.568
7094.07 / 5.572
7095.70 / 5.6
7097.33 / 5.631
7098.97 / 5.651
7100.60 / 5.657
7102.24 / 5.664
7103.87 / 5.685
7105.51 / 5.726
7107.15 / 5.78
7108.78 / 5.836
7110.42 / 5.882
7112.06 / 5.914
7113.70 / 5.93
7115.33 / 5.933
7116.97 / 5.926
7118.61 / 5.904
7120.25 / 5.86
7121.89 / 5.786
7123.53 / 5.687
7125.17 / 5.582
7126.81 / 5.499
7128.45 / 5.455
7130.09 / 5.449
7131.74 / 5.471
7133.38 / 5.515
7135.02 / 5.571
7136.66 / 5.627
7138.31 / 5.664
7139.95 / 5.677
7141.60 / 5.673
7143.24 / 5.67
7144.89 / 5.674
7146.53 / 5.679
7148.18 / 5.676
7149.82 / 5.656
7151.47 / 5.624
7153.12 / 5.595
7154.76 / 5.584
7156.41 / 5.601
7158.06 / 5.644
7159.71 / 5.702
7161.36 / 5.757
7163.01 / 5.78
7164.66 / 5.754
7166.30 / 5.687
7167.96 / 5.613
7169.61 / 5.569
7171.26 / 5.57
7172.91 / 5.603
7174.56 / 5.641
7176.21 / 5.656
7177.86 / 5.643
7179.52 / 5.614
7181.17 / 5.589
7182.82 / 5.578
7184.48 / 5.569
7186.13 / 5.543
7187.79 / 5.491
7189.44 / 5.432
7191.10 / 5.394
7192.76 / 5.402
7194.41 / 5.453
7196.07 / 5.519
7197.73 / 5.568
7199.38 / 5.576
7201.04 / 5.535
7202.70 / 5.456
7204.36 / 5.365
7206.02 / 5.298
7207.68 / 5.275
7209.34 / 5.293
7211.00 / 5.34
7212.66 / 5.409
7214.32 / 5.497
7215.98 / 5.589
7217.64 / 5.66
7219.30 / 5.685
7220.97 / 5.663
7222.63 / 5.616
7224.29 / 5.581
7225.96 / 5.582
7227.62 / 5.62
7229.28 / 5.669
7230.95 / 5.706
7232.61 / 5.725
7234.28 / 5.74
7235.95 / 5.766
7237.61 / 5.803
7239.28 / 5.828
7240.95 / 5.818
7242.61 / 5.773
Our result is -0.35 A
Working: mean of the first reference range 5.84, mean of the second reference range 5.55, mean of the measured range 5.79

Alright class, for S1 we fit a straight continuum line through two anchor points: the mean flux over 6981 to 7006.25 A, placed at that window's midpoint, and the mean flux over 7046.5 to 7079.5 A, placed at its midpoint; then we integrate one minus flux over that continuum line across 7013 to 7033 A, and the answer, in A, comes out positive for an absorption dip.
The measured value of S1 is 0.49 A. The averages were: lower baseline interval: 5.93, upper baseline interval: 5.8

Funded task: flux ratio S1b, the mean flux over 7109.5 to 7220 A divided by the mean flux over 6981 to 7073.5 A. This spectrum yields 0.96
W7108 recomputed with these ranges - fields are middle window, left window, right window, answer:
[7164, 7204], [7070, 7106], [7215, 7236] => 0.86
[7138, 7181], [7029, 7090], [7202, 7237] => 0.01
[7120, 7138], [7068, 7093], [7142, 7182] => 0.37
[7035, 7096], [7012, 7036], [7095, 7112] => -0.84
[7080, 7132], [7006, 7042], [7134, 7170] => -0.35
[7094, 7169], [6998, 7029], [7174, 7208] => -1.02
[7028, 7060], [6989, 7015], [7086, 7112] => -0.12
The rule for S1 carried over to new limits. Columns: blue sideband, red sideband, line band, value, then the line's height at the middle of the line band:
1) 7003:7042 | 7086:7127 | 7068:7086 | -0.2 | 5.76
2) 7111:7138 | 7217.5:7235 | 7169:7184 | 0.2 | 5.68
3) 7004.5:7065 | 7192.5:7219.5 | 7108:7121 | -0.6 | 5.65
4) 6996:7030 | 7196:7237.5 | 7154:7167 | -0.1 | 5.63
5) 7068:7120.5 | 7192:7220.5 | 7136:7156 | -0.1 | 5.63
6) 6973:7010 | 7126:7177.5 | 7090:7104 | 0.3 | 5.73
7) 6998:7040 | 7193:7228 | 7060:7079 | -0.1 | 5.73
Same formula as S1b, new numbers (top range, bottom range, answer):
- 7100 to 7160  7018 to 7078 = 0.98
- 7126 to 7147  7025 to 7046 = 0.96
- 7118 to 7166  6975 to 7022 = 0.96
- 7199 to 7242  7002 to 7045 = 0.96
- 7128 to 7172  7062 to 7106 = 0.98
